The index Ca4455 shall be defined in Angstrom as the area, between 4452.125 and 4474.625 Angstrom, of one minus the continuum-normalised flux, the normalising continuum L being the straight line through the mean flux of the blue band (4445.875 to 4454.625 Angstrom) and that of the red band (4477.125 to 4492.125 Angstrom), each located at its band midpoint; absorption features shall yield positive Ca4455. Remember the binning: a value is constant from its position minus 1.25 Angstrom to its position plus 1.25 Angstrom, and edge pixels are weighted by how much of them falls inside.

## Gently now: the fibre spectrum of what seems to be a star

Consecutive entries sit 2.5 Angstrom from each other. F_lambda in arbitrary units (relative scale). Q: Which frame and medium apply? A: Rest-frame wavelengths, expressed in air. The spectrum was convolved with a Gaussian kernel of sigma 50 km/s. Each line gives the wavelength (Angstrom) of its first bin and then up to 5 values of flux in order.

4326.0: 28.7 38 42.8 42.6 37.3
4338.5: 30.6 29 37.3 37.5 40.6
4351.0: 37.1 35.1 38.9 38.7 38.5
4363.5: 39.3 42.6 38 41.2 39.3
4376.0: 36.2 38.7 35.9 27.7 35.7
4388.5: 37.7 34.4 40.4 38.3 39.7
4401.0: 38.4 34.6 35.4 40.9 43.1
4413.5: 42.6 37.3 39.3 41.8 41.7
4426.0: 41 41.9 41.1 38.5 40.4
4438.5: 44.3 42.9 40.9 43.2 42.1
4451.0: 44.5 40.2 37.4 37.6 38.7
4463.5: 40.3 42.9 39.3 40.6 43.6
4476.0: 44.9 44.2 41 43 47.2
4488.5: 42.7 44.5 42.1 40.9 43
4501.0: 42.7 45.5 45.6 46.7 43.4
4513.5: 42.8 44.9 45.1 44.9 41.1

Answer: 1.5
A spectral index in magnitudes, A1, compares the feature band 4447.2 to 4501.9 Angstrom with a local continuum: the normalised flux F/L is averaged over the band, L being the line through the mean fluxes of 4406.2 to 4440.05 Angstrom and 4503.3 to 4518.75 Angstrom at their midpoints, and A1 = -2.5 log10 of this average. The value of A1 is 0.031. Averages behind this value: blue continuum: 40.9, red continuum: 44.8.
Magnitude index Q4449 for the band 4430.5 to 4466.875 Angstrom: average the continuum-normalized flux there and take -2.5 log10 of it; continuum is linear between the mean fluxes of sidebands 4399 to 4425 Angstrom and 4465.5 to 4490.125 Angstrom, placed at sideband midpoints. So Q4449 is 0.012 mag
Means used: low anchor 39.5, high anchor 43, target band 41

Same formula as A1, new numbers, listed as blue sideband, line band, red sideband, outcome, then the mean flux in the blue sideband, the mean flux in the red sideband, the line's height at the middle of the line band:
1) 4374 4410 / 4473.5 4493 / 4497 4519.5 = -0.03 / 36.8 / 44.4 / 42.7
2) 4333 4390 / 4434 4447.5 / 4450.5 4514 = -0.04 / 37.1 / 42.5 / 40.6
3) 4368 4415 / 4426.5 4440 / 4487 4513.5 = -0.03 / 37.8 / 43.7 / 40.1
